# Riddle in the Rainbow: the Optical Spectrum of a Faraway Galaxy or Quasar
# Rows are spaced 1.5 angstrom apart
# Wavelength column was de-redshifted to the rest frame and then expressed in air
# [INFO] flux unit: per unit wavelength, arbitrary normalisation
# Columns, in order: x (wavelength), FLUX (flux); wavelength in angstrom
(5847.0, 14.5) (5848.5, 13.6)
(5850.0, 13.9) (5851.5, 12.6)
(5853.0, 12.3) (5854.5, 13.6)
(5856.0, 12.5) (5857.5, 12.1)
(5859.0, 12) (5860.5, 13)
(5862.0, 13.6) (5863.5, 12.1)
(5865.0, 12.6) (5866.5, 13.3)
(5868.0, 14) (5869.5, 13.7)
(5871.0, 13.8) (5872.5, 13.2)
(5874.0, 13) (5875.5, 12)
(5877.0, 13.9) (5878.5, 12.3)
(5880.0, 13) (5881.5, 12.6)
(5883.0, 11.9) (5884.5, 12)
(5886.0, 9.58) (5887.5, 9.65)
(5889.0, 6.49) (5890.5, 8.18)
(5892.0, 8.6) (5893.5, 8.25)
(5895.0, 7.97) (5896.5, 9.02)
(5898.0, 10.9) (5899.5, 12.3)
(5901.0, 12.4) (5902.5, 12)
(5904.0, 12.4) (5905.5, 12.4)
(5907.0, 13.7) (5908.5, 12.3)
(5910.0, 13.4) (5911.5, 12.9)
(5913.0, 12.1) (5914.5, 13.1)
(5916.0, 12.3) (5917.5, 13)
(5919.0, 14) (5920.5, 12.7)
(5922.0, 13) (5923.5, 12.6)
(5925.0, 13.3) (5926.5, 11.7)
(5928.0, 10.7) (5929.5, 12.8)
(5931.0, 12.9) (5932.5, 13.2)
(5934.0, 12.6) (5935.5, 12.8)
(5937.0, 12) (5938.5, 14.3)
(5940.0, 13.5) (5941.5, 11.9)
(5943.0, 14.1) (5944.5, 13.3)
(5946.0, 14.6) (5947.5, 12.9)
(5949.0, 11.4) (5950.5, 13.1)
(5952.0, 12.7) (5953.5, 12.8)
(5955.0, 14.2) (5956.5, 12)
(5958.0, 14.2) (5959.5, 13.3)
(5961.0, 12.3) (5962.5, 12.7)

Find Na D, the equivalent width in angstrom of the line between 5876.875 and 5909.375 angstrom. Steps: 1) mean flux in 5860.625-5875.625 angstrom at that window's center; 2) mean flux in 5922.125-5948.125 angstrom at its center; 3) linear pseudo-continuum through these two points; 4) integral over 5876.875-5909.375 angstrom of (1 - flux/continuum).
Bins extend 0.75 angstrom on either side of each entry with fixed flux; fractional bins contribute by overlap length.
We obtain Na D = 5.3 angstrom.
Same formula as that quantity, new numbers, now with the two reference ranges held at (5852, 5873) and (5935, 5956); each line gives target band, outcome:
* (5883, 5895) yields 3.6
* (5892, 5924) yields 2.7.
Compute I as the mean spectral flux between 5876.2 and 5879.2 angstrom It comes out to 13.1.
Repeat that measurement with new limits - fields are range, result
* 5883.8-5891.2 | 9.17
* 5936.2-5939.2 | 13.1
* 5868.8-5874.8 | 13.4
